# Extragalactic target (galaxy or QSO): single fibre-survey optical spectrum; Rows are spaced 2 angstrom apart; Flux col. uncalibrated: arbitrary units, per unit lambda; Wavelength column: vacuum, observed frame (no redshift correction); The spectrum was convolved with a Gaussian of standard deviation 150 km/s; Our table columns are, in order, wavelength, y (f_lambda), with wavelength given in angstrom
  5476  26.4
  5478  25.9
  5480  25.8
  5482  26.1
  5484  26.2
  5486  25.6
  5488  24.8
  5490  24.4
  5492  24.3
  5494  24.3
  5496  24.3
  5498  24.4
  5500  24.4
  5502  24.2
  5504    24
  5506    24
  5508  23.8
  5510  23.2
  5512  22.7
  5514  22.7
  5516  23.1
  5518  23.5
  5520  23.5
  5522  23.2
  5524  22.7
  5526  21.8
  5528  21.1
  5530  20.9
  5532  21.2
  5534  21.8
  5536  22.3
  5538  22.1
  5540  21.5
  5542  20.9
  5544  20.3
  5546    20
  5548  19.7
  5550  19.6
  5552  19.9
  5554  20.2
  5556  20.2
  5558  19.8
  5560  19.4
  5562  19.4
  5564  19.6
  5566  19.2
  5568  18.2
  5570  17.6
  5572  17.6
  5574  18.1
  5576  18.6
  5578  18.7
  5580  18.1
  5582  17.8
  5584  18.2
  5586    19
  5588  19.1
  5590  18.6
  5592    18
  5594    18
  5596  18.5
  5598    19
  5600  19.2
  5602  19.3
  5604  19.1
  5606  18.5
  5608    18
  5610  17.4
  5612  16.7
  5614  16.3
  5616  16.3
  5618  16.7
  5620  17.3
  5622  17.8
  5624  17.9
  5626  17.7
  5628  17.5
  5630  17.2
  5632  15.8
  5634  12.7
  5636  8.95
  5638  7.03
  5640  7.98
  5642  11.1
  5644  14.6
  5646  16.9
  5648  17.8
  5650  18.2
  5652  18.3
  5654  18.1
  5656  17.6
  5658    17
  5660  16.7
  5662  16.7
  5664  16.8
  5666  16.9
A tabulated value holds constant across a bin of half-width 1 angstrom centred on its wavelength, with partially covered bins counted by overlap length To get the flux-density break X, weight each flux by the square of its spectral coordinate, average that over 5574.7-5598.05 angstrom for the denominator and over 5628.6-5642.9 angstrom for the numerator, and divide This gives 0.65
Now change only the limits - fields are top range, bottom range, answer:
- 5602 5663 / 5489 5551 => 0.74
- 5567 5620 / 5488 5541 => 0.81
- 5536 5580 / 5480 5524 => 0.83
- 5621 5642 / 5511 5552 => 0.66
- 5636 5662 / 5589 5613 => 0.83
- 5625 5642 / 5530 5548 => 0.63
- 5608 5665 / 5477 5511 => 0.67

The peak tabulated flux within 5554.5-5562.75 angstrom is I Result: 20.2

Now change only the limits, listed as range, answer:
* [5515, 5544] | 23.5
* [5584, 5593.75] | 19.1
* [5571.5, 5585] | 18.7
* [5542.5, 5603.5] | 20.3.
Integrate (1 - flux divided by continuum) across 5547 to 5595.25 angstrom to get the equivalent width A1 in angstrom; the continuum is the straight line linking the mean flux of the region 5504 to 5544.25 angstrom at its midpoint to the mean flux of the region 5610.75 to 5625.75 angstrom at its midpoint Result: 2.1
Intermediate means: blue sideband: 22.4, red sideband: 17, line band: 18.9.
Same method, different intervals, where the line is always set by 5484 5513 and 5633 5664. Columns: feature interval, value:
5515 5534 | 0.2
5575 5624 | -0.8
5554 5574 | 1.1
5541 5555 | 0.7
